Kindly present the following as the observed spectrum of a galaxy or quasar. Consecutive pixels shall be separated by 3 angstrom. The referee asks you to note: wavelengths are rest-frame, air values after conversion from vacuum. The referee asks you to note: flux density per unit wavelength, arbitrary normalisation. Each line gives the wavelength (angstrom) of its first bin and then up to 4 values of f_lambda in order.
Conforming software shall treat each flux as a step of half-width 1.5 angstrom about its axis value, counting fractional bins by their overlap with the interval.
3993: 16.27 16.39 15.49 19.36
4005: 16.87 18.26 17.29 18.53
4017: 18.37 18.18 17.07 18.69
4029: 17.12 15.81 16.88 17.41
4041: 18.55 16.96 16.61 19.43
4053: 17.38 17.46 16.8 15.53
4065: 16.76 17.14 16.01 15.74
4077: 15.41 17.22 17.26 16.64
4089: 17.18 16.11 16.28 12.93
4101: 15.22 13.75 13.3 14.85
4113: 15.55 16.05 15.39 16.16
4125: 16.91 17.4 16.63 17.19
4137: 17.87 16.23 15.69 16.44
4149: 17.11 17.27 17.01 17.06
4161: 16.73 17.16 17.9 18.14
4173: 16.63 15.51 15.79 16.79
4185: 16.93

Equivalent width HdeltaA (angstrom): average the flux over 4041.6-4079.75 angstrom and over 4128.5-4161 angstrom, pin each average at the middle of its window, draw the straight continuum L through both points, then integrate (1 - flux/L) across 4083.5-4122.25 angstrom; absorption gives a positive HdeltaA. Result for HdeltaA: 3.4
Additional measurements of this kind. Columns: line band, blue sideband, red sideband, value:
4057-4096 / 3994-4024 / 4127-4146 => 1.5 angstrom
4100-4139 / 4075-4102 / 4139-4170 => 1.4 angstrom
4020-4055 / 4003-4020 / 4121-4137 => 0.5 angstrom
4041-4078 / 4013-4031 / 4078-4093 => 0.9 angstrom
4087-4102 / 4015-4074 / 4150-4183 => 1.3 angstrom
